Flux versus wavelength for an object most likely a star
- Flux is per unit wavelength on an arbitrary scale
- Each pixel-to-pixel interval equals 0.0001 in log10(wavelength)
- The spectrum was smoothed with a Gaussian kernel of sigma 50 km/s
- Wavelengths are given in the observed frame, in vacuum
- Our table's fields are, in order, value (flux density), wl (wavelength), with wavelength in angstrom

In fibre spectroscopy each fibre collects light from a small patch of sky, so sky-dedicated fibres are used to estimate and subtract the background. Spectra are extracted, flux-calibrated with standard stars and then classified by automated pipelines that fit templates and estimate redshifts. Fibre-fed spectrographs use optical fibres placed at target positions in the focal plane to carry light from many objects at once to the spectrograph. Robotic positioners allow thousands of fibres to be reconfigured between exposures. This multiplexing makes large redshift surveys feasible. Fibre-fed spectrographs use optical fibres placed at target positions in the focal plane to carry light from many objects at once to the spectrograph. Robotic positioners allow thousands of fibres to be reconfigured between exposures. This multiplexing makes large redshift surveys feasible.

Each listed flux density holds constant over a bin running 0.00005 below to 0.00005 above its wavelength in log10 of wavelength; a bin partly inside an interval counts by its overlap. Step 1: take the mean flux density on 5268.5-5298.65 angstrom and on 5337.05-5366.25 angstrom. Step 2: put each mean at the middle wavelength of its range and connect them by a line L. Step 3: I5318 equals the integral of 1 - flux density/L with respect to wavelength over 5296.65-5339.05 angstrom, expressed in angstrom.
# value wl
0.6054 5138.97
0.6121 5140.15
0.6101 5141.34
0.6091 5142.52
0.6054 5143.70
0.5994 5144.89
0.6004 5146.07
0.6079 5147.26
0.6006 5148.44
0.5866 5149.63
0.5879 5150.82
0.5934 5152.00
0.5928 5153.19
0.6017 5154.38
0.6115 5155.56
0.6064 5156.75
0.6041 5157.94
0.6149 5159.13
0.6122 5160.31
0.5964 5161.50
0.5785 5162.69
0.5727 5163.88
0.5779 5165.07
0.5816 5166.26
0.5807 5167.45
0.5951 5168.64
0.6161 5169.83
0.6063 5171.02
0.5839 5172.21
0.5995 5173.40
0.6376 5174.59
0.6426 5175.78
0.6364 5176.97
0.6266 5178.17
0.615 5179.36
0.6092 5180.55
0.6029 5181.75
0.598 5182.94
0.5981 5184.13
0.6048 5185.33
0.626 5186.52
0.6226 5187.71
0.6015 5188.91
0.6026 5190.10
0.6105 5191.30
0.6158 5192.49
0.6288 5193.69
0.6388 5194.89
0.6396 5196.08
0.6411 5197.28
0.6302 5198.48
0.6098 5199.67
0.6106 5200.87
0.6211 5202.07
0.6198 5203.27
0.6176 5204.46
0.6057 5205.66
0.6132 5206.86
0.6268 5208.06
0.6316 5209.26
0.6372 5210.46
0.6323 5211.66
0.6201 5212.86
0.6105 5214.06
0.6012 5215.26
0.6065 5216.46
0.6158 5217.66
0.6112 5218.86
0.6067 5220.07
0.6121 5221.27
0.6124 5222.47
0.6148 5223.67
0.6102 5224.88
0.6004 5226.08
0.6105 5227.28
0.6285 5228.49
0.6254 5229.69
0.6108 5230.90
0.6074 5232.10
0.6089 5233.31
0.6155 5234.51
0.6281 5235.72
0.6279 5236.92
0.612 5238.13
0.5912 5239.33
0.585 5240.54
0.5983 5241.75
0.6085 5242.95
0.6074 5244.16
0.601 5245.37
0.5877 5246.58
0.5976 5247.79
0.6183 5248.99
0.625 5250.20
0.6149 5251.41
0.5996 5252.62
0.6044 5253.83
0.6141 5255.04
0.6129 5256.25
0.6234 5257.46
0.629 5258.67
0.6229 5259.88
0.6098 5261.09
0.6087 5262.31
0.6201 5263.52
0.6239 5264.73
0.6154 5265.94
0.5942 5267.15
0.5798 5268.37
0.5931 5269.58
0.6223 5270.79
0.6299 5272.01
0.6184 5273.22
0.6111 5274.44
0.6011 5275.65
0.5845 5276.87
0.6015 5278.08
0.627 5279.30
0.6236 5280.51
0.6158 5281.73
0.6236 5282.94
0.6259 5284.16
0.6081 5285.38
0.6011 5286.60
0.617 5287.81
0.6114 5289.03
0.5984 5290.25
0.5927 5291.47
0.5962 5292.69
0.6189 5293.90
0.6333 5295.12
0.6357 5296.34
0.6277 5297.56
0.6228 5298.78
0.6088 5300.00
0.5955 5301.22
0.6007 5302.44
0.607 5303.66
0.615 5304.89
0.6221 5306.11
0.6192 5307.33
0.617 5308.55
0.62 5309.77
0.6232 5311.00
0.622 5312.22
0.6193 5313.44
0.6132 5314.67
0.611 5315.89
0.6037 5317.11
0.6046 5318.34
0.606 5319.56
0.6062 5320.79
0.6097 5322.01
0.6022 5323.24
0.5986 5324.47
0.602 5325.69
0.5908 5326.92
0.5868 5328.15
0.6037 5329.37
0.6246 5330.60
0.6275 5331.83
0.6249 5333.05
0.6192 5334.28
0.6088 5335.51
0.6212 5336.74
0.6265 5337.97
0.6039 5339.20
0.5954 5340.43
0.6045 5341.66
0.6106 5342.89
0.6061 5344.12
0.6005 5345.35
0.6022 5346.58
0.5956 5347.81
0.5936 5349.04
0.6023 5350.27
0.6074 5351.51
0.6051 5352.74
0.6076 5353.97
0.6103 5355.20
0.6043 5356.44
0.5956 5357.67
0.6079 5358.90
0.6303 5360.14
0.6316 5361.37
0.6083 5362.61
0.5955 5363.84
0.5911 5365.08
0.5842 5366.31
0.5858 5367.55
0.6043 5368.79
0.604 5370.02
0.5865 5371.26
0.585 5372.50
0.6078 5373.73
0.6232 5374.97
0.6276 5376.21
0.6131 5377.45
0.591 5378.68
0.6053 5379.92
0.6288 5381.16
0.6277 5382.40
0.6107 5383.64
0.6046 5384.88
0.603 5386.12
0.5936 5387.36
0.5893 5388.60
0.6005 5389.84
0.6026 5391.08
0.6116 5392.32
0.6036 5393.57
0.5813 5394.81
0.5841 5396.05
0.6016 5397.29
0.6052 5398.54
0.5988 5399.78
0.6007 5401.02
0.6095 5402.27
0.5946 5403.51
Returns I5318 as -0.2 angstrom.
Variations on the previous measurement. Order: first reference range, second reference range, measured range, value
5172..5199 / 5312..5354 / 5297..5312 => -0.1 angstrom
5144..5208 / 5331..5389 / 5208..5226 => -0.2 angstrom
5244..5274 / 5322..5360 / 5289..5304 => -0.1 angstrom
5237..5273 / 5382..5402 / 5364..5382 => 0.0 angstrom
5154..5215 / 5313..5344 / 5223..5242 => 0.0 angstrom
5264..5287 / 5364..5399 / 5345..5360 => 0.0 angstrom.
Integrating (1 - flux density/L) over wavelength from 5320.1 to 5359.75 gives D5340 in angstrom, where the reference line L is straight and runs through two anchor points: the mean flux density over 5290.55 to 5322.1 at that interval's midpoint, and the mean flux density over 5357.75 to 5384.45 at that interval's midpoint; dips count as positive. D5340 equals 0.2 angstrom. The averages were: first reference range 0.614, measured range 0.606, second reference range 0.607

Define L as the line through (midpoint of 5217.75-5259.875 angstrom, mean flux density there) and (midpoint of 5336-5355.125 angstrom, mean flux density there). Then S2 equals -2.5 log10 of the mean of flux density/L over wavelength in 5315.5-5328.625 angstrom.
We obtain 0.009 mag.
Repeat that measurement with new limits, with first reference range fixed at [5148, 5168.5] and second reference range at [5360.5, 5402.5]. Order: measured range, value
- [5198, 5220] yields -0.04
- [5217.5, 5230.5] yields -0.03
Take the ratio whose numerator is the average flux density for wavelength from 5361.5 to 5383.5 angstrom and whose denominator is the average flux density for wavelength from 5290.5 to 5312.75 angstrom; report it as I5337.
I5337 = 0.98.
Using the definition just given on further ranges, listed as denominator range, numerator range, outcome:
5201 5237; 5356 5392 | 0.98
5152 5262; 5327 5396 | 0.99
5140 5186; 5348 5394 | 1.00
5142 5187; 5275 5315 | 1.02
